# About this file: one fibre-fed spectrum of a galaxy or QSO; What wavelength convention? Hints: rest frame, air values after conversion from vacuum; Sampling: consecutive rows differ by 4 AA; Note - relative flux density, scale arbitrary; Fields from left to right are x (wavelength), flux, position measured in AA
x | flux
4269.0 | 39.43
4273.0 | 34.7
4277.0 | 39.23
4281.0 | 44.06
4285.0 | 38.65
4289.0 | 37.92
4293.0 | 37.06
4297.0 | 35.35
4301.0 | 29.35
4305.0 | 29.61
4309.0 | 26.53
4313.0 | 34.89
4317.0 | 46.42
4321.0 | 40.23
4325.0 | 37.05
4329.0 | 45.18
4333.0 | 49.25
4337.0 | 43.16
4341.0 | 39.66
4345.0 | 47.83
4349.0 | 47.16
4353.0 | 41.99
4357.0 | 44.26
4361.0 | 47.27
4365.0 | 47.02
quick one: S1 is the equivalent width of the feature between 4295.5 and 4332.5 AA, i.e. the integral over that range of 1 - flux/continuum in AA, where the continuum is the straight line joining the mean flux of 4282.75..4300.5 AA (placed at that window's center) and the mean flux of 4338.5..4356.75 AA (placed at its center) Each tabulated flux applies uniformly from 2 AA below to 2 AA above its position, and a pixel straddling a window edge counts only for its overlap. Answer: 3.0 AA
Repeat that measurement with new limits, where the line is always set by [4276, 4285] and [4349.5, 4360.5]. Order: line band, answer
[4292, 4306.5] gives 3.2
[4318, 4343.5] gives 0.3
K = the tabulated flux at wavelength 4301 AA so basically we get 29.35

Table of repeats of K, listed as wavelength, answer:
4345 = 47.83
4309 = 26.53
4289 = 37.92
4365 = 47.02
